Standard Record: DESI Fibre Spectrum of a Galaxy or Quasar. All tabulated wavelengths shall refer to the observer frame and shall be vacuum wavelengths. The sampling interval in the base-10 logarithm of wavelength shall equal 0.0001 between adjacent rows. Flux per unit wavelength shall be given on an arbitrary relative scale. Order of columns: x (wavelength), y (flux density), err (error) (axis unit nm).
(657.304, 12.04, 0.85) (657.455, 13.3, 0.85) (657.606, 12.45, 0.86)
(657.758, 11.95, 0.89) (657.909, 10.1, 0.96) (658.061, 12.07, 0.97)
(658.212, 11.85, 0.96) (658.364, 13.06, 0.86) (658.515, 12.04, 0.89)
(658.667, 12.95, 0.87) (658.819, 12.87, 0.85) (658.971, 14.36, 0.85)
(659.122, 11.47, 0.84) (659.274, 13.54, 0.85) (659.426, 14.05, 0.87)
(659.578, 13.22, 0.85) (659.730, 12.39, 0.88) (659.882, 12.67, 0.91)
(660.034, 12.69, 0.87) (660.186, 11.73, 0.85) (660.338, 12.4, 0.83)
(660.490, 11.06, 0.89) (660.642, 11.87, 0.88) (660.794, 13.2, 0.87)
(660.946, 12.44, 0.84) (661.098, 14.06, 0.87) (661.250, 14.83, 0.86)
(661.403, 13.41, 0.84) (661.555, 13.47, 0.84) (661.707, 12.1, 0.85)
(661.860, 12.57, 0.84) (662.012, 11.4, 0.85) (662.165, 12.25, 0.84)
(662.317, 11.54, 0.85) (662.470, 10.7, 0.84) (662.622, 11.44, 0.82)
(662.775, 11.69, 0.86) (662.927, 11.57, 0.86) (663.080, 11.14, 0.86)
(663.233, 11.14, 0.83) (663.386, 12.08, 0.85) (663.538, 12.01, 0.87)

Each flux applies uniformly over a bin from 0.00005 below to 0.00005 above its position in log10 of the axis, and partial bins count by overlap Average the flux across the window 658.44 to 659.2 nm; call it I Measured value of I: 12.7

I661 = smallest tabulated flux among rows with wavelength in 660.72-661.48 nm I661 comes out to 12.44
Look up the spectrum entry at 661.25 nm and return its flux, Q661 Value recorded 14.83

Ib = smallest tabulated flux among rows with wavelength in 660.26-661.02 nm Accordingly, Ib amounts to 11.06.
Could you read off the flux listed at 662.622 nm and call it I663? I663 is 11.44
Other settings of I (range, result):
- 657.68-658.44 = 11.8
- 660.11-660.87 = 12.1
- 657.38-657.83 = 12.6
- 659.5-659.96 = 12.8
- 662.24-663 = 11.4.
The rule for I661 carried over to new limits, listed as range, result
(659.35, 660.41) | 11.73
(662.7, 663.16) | 11.14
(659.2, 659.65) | 13.22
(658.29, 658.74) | 12.04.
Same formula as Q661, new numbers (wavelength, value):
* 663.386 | 12.08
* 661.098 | 14.06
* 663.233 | 11.14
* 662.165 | 12.25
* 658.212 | 11.85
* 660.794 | 13.2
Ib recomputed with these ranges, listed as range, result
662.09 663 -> 10.7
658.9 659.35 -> 11.47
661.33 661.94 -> 12.1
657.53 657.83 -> 11.95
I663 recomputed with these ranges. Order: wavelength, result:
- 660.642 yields 11.87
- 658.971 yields 14.36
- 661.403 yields 13.41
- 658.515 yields 12.04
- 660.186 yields 11.73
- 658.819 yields 12.87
